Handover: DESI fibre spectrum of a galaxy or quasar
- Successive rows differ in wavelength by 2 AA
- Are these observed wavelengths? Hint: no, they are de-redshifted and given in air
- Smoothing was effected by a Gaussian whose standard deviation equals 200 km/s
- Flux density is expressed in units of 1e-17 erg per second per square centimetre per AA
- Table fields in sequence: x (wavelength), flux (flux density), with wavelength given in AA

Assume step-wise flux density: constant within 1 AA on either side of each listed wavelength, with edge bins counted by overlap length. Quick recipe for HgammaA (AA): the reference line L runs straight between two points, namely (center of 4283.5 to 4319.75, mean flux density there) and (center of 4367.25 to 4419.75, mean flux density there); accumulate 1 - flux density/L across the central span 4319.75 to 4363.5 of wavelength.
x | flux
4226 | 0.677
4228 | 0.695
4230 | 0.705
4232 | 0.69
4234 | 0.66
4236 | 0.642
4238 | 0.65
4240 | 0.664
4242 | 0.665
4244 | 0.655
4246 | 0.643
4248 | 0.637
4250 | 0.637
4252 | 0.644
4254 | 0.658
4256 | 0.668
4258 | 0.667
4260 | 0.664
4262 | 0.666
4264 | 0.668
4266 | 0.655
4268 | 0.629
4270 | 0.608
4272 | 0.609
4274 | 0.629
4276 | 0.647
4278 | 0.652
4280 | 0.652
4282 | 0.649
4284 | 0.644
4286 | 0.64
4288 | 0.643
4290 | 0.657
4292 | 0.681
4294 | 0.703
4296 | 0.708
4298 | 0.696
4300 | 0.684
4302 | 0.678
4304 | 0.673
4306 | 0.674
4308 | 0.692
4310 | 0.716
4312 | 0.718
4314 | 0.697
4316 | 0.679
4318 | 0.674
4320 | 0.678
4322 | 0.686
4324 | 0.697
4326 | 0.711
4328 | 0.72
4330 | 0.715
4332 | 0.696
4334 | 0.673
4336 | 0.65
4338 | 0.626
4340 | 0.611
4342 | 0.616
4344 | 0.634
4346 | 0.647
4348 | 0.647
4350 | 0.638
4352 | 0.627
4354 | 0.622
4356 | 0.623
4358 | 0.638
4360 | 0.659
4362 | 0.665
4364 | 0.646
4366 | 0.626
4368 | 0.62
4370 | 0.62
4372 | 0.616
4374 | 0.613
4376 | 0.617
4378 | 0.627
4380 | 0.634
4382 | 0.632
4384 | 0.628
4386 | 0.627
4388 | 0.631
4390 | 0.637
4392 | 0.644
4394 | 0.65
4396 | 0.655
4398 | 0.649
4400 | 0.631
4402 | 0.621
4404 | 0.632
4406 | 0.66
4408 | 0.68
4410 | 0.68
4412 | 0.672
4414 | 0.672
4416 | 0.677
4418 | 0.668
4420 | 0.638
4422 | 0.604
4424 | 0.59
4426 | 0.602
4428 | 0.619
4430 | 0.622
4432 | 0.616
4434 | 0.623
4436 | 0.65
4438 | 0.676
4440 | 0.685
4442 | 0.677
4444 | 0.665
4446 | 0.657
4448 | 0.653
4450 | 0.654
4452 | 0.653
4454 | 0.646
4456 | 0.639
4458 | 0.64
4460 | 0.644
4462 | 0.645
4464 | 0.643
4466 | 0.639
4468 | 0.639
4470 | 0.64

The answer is 0.4 AA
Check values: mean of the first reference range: 0.681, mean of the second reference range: 0.642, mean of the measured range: 0.658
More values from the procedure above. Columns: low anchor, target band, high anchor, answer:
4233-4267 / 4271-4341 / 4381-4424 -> -2.3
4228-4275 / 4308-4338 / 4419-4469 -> -2.0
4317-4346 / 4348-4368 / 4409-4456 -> 0.8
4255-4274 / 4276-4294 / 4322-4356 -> -0.1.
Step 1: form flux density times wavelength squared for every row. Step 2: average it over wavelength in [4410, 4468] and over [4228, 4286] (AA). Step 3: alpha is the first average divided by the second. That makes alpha 1.08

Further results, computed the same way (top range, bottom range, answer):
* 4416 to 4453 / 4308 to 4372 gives 1.02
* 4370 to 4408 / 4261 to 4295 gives 1.03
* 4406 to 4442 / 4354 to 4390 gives 1.05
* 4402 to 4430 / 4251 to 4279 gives 1.07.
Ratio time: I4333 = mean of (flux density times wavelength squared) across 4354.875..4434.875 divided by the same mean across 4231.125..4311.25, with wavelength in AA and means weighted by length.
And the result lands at 1.02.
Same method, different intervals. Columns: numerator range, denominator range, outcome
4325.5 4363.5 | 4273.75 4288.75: 1.04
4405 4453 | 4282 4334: 1.00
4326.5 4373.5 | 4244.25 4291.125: 1.04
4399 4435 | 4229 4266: 1.05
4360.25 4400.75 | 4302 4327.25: 0.95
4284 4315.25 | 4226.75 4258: 1.06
